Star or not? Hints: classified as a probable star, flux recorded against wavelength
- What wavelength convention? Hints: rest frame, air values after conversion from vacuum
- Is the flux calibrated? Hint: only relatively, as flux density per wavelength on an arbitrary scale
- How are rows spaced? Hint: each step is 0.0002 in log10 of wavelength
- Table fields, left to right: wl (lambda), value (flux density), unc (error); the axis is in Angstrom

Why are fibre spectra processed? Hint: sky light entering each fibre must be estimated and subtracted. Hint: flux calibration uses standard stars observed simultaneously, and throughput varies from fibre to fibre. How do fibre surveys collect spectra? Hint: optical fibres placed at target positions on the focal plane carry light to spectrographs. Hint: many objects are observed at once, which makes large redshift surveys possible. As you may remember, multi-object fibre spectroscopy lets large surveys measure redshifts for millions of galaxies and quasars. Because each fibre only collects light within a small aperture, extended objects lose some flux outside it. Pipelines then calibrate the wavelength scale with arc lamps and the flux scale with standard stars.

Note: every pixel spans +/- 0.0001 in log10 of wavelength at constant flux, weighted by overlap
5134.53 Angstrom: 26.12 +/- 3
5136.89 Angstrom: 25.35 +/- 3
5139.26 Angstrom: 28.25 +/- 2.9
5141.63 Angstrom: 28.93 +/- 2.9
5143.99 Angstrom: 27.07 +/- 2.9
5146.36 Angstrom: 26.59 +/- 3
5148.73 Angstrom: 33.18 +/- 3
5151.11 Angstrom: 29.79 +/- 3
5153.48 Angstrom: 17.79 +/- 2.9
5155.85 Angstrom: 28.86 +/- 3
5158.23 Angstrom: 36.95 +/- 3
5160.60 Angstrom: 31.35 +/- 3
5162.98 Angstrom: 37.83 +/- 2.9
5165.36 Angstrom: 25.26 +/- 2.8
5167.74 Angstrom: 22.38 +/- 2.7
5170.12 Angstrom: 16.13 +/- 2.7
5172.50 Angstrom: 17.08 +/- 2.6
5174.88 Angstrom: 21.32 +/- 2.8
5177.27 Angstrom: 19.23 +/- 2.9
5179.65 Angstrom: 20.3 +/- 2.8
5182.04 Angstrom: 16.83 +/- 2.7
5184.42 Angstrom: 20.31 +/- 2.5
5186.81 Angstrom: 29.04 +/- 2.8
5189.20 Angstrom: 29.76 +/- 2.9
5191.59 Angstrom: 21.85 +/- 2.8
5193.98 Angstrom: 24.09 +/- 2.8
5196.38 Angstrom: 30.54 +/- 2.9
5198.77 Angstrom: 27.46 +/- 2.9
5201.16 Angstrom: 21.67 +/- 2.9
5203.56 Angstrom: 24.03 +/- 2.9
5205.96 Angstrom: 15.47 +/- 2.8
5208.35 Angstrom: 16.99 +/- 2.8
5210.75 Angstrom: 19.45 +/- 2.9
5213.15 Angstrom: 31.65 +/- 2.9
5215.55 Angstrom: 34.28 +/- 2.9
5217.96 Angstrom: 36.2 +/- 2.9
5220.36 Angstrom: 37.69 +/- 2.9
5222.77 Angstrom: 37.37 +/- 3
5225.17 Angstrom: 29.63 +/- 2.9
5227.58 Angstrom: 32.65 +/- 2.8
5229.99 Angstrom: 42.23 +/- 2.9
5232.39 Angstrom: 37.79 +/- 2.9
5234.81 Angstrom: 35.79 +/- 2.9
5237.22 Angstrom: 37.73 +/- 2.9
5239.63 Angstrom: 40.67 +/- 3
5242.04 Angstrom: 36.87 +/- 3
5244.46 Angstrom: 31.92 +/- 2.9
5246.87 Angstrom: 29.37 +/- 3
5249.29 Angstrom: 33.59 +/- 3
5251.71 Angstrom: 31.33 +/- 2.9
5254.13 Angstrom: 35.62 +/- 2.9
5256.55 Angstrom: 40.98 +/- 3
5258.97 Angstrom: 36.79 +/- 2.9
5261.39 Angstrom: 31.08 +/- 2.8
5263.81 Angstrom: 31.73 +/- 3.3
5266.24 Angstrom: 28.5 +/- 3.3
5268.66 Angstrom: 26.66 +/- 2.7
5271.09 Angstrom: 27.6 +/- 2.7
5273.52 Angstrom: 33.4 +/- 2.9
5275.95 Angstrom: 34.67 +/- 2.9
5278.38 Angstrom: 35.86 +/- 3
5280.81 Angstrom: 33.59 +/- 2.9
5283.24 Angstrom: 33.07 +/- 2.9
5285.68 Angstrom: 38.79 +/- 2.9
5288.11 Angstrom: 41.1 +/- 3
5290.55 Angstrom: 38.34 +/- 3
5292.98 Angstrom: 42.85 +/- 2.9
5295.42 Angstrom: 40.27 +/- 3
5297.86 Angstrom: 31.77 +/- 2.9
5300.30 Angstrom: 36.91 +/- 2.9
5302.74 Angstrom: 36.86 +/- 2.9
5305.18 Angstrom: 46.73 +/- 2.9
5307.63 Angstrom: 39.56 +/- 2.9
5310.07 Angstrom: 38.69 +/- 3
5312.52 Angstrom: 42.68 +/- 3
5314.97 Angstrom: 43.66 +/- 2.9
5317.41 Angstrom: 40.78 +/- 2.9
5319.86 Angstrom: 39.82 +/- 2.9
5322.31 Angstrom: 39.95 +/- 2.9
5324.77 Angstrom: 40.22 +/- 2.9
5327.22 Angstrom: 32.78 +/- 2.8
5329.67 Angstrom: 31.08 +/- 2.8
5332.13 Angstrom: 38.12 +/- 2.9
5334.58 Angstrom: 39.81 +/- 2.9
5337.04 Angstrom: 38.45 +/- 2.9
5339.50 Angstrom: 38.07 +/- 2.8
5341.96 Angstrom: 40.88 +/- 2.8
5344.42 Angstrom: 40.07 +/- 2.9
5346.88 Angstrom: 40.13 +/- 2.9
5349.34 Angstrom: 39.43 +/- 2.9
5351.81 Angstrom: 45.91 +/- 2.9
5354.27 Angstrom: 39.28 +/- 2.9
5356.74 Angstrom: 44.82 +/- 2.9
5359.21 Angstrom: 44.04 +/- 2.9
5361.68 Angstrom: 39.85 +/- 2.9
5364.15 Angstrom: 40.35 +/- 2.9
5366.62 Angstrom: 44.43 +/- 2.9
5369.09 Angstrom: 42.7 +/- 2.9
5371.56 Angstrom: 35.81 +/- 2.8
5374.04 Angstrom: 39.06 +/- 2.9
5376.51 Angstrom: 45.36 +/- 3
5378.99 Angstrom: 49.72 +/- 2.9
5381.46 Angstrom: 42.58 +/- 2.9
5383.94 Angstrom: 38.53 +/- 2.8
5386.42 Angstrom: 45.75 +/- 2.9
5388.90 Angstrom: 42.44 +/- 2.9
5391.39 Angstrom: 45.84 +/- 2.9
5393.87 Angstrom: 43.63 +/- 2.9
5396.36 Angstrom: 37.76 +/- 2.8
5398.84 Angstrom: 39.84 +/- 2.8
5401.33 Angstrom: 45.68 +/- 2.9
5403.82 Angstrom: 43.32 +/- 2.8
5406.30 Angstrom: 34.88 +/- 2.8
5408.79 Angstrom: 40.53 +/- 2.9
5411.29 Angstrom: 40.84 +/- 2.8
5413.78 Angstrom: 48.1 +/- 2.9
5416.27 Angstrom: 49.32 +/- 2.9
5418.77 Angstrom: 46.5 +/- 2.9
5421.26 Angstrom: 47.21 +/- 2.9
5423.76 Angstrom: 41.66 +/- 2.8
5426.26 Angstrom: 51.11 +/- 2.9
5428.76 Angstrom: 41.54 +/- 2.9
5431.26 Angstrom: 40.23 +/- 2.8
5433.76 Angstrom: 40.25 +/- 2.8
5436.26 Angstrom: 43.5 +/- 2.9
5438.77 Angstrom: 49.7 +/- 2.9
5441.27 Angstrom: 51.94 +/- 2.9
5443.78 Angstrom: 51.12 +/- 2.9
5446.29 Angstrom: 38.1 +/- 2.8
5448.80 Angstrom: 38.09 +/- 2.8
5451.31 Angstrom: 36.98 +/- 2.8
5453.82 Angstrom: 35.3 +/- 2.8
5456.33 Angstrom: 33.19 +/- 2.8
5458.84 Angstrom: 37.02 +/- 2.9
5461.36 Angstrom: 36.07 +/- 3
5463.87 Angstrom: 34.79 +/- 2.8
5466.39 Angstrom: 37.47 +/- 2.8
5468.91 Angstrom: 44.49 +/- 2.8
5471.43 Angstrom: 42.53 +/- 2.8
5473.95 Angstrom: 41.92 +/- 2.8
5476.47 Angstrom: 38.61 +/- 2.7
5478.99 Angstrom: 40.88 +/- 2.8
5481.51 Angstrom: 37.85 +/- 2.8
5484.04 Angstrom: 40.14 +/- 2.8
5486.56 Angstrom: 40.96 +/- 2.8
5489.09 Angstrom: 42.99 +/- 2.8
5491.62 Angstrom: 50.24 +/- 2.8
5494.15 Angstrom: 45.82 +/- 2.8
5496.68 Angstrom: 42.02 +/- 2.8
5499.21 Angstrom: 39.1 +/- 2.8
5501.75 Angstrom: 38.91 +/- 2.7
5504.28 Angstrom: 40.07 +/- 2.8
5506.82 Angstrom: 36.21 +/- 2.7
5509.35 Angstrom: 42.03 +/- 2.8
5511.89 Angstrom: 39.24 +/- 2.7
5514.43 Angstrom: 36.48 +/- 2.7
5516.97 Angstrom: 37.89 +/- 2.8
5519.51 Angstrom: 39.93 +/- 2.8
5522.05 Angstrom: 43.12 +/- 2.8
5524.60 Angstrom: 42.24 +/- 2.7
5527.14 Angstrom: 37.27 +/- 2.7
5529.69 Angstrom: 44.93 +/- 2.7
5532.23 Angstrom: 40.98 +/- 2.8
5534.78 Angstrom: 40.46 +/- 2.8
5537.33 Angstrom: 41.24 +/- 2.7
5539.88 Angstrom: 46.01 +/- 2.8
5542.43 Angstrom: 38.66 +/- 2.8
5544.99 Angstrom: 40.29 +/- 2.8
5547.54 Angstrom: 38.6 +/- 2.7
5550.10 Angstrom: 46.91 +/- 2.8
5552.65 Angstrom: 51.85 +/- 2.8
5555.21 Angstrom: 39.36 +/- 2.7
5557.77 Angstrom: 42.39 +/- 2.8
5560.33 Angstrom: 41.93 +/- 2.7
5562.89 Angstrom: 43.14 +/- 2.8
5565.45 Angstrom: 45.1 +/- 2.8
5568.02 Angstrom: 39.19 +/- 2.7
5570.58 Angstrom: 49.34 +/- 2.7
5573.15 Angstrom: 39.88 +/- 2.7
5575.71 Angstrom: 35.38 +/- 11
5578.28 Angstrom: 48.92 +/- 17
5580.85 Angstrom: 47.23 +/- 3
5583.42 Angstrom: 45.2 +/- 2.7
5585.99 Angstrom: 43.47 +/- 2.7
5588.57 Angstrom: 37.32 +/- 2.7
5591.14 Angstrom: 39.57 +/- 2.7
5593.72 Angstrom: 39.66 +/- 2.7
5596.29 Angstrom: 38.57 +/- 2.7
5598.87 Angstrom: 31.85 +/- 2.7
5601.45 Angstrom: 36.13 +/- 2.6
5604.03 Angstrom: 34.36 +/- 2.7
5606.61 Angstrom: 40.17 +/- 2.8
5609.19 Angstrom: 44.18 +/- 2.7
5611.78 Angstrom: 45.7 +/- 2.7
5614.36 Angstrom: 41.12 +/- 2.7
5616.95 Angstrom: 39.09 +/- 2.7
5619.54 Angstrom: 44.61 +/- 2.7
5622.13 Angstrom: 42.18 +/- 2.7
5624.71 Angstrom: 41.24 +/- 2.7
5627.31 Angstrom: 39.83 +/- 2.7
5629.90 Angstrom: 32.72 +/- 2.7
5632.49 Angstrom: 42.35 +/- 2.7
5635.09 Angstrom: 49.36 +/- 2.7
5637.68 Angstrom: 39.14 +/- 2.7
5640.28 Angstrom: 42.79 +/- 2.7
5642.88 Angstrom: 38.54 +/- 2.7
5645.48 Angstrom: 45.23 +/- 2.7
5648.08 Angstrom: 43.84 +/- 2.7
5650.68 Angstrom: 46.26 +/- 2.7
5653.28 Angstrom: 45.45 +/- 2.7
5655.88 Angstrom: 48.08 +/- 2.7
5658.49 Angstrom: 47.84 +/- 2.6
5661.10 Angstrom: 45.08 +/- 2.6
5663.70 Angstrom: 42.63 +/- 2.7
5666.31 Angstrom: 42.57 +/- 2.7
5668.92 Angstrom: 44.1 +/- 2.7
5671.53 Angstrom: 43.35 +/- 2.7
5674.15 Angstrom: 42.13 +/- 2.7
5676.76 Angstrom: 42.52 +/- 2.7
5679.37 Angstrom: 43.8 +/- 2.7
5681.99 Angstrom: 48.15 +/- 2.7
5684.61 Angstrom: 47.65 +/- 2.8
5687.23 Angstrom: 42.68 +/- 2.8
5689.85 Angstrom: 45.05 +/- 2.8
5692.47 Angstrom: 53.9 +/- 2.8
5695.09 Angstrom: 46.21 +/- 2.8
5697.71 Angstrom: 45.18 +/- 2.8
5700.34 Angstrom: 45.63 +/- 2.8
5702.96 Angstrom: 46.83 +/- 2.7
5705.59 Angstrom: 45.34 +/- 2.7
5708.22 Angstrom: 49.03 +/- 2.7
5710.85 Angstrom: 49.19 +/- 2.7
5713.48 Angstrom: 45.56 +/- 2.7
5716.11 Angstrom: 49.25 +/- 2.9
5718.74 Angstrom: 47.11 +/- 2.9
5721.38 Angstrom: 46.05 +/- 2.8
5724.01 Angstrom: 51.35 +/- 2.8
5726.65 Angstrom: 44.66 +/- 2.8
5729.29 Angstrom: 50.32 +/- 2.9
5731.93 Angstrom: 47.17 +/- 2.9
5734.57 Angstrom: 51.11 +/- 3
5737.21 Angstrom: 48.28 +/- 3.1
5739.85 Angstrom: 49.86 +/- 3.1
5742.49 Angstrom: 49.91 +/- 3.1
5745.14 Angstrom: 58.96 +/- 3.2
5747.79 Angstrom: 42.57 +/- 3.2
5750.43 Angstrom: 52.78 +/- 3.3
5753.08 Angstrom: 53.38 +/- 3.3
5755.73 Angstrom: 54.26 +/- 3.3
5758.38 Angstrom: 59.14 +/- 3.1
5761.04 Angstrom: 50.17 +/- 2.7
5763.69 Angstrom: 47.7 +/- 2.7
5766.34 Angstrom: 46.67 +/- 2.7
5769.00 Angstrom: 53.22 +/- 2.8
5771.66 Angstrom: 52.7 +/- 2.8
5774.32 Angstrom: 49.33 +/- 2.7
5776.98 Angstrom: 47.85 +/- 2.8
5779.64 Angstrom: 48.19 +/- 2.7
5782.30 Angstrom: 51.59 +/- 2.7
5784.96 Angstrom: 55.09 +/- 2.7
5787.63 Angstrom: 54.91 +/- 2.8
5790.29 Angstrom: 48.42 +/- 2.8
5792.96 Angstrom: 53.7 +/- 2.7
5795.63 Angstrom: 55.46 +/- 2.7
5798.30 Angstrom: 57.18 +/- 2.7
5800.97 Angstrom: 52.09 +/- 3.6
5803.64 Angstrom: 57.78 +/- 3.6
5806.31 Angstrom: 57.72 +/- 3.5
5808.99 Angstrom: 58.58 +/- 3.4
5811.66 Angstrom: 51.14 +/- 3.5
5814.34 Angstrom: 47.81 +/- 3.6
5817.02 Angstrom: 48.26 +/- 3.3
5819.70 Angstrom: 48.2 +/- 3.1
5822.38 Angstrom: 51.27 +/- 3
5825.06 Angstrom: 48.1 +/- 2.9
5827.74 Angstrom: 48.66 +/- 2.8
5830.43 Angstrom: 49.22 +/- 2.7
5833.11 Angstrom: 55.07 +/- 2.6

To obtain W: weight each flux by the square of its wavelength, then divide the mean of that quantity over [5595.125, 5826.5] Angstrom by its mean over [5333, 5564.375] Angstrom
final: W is 1.25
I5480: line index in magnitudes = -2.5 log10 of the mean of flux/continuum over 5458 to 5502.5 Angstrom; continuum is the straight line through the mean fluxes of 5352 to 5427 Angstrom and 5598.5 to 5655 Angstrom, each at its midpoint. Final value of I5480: 0.04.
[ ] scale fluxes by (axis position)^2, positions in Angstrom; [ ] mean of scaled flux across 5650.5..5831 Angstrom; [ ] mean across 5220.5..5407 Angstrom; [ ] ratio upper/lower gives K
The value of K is 1.49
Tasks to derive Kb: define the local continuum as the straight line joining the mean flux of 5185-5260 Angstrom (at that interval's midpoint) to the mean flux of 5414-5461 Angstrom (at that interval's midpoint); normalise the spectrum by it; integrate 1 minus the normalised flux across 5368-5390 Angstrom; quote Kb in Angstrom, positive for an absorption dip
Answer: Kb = -1.50 Angstrom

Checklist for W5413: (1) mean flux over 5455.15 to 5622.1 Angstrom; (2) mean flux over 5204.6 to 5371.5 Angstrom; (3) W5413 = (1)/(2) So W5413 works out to 1.12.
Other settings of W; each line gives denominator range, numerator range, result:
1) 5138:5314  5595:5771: 1.73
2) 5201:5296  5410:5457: 1.40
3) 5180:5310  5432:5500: 1.38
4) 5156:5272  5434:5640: 1.59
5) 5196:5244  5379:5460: 1.47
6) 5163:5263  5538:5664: 1.68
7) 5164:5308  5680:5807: 1.94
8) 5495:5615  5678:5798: 1.28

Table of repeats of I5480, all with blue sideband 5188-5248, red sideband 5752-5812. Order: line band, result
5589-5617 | 0.173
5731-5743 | 0.039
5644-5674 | 0.076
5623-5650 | 0.135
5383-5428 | -0.147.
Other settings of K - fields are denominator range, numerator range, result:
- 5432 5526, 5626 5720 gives 1.18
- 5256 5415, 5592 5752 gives 1.29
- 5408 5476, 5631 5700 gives 1.15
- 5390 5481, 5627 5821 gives 1.28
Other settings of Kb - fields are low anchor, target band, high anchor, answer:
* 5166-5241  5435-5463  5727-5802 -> -2.3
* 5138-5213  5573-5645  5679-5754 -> 4.5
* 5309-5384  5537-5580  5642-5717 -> 0.8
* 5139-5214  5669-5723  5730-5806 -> 2.6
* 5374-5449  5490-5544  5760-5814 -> 6.0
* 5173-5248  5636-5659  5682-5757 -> 0.8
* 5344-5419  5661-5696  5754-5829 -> 3.1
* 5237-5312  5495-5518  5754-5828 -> 2.0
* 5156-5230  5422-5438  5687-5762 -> -3.0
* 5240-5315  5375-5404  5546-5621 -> -4.1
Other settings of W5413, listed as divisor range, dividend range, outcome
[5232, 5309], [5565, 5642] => 1.16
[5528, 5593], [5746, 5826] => 1.22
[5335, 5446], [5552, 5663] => 0.98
